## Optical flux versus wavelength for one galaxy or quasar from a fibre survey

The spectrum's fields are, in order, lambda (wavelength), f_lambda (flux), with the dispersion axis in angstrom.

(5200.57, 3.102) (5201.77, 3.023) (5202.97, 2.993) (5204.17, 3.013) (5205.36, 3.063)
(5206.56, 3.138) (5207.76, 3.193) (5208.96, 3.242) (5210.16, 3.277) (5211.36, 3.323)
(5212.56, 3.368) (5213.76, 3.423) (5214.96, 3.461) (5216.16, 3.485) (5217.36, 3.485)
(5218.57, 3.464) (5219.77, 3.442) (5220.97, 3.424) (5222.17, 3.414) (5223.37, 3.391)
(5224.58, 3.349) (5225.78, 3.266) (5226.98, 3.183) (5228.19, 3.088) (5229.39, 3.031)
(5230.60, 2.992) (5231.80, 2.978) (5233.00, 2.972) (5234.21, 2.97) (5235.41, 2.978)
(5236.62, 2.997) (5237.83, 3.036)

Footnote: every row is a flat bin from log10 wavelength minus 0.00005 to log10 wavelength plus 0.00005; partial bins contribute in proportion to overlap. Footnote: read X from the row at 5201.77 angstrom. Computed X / 3.023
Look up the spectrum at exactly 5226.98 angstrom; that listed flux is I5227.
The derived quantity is 3.183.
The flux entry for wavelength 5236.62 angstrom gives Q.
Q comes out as 2.997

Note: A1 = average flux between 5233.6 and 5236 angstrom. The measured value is 2.97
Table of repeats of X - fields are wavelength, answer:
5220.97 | 3.424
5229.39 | 3.031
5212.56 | 3.368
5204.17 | 3.013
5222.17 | 3.414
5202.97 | 2.993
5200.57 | 3.102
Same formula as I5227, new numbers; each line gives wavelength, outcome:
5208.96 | 3.242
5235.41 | 2.978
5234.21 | 2.97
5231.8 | 2.978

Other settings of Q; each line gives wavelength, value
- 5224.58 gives 3.349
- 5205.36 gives 3.063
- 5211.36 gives 3.323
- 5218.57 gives 3.464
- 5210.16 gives 3.277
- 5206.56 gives 3.138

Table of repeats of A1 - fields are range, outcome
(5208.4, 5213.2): 3.3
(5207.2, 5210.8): 3.24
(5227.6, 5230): 3.06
